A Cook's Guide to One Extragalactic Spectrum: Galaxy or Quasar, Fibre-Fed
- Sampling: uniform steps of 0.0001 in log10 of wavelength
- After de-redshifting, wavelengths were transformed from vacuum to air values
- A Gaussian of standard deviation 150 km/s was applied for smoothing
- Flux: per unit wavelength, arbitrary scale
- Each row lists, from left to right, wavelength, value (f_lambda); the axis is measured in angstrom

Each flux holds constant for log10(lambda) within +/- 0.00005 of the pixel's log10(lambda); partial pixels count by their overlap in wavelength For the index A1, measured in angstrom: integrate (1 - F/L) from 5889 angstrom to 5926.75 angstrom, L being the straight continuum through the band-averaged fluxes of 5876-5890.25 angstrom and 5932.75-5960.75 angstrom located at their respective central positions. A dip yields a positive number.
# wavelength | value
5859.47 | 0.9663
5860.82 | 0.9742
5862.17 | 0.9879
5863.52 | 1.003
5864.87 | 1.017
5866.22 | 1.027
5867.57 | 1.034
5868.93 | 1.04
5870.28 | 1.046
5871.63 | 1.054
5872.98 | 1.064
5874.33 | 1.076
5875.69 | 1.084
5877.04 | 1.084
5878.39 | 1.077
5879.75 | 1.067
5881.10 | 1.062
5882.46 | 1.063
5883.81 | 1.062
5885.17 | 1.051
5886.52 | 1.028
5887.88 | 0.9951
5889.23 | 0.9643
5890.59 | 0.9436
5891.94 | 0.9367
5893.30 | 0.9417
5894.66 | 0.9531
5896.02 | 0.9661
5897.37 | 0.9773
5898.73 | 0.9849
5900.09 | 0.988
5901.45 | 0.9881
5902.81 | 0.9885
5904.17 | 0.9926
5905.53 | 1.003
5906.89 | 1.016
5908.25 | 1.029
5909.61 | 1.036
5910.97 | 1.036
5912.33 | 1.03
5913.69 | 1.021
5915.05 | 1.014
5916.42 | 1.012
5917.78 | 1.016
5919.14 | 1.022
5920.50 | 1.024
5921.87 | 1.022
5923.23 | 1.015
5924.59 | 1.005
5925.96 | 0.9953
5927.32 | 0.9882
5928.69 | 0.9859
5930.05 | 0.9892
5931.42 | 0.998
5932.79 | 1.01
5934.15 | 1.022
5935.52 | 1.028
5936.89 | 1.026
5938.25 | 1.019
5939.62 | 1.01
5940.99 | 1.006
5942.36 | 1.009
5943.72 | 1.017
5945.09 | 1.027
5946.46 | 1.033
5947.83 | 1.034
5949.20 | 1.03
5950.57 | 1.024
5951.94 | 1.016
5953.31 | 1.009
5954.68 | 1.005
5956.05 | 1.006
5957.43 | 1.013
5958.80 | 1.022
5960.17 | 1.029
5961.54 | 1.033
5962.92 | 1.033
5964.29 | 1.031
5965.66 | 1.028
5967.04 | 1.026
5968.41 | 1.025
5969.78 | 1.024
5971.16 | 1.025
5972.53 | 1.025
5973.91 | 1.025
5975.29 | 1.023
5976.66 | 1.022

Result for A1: 1.3 angstrom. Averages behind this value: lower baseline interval 1.04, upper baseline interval 1.02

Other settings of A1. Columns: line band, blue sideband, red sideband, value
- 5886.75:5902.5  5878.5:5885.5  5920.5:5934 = 1.1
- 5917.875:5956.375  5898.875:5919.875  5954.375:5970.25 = 0.2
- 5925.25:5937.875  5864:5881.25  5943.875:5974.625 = 0.3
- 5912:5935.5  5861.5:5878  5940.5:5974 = 0.5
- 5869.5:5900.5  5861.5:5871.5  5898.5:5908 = -0.3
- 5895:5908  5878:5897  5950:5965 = 0.2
